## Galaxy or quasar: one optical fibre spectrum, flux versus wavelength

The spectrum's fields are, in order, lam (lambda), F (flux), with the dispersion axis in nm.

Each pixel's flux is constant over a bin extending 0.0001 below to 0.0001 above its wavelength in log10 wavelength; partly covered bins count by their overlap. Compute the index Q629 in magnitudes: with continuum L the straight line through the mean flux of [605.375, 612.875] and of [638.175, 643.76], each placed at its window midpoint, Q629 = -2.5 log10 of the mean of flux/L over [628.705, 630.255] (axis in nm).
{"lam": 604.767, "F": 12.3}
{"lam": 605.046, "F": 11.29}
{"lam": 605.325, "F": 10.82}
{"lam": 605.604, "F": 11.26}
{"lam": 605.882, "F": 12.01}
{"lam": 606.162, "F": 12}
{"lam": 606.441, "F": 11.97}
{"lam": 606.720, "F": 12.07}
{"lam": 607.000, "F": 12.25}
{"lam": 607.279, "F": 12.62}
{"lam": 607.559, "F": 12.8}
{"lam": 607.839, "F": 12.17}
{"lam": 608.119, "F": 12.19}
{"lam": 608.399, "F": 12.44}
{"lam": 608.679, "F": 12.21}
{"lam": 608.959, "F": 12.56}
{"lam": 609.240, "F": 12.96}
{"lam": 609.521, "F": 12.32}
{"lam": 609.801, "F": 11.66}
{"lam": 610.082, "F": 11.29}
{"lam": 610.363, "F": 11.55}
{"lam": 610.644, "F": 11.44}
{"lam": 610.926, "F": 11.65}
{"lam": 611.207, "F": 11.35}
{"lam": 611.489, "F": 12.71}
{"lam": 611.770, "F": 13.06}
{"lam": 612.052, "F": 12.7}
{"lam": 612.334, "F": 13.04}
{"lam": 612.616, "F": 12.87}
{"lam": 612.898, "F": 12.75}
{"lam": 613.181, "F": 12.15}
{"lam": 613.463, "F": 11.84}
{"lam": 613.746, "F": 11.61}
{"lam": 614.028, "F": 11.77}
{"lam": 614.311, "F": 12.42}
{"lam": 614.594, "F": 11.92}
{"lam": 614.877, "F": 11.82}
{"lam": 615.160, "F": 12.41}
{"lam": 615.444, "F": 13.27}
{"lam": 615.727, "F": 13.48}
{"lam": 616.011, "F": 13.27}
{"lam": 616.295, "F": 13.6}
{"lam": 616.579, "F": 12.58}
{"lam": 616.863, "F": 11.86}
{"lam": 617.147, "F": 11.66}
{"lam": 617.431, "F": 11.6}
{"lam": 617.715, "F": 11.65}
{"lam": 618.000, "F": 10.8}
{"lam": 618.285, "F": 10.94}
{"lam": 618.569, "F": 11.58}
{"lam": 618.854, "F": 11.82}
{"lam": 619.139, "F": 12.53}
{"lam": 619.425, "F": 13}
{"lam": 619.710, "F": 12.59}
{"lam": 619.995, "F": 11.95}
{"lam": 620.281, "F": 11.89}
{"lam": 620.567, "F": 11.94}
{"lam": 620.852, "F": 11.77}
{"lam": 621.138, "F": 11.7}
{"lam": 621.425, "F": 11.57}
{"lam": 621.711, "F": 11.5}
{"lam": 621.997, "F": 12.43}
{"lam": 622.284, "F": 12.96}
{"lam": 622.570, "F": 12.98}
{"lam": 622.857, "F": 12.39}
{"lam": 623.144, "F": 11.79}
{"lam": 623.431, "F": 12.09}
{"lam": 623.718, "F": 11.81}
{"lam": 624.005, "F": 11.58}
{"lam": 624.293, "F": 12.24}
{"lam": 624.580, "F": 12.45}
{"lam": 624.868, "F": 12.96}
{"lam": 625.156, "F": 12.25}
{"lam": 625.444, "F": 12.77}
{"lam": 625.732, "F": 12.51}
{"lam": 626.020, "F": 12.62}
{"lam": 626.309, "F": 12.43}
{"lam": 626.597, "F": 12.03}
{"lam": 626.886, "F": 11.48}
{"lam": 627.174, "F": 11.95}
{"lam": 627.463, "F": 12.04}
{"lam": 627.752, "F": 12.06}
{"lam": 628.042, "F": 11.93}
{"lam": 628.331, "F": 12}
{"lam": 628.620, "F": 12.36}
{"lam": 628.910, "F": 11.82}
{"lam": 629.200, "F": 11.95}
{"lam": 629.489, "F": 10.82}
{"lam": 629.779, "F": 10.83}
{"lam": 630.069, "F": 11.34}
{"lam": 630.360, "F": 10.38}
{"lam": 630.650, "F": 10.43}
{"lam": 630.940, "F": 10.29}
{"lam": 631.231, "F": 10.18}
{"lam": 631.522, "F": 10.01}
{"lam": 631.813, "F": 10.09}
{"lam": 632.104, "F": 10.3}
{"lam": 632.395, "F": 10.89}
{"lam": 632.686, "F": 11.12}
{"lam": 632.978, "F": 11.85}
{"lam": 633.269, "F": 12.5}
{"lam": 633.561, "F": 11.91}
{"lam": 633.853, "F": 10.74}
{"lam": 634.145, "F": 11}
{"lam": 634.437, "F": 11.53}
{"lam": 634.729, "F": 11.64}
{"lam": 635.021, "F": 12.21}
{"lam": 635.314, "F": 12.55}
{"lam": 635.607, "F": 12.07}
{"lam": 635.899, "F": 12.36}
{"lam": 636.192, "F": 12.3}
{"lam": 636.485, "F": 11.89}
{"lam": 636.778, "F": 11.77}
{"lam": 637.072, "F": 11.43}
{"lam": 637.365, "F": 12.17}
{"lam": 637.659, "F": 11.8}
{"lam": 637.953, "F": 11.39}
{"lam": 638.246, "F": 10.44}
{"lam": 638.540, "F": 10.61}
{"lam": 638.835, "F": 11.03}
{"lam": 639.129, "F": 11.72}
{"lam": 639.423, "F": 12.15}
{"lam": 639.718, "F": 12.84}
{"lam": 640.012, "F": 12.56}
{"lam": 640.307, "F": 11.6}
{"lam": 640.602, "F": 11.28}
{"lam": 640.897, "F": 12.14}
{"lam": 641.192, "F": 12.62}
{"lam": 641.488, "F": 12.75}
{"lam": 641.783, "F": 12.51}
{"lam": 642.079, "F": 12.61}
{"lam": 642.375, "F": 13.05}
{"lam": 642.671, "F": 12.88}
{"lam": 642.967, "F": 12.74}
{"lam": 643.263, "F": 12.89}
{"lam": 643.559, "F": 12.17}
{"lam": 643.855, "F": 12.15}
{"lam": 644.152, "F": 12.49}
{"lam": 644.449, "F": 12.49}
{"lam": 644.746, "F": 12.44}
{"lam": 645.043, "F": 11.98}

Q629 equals 0.07 mag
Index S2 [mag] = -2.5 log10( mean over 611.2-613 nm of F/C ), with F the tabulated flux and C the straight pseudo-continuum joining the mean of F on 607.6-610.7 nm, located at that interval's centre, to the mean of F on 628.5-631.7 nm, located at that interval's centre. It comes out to -0.07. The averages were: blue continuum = 12.1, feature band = 12.7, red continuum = 10.9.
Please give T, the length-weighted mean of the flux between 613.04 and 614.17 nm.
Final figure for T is 11.8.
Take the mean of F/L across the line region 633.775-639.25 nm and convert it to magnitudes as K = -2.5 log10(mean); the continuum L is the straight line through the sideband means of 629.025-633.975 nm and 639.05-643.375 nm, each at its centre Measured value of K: 0.01 mag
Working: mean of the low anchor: 10.9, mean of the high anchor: 12.4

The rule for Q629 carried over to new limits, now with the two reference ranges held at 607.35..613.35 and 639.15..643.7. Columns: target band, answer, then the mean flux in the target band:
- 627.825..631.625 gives 0.12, 11.1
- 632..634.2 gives 0.10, 11.3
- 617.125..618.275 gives 0.09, 11.3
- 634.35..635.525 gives 0.04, 12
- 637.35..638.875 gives 0.12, 11.2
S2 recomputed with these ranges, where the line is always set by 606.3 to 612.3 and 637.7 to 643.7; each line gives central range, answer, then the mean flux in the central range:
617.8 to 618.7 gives 0.097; 11.1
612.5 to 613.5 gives -0.023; 12.4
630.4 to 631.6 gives 0.182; 10.3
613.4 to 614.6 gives 0.024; 11.9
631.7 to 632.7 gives 0.151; 10.6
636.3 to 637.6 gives 0.026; 11.8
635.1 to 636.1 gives -0.018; 12.3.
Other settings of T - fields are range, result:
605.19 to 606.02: 11.4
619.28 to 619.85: 12.8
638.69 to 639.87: 11.9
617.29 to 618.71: 11.3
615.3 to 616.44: 13.4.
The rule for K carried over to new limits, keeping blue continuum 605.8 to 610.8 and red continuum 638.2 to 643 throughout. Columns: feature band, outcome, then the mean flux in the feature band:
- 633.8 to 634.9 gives 0.08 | 11.3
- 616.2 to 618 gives 0.01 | 12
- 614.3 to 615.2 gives 0.00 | 12.1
